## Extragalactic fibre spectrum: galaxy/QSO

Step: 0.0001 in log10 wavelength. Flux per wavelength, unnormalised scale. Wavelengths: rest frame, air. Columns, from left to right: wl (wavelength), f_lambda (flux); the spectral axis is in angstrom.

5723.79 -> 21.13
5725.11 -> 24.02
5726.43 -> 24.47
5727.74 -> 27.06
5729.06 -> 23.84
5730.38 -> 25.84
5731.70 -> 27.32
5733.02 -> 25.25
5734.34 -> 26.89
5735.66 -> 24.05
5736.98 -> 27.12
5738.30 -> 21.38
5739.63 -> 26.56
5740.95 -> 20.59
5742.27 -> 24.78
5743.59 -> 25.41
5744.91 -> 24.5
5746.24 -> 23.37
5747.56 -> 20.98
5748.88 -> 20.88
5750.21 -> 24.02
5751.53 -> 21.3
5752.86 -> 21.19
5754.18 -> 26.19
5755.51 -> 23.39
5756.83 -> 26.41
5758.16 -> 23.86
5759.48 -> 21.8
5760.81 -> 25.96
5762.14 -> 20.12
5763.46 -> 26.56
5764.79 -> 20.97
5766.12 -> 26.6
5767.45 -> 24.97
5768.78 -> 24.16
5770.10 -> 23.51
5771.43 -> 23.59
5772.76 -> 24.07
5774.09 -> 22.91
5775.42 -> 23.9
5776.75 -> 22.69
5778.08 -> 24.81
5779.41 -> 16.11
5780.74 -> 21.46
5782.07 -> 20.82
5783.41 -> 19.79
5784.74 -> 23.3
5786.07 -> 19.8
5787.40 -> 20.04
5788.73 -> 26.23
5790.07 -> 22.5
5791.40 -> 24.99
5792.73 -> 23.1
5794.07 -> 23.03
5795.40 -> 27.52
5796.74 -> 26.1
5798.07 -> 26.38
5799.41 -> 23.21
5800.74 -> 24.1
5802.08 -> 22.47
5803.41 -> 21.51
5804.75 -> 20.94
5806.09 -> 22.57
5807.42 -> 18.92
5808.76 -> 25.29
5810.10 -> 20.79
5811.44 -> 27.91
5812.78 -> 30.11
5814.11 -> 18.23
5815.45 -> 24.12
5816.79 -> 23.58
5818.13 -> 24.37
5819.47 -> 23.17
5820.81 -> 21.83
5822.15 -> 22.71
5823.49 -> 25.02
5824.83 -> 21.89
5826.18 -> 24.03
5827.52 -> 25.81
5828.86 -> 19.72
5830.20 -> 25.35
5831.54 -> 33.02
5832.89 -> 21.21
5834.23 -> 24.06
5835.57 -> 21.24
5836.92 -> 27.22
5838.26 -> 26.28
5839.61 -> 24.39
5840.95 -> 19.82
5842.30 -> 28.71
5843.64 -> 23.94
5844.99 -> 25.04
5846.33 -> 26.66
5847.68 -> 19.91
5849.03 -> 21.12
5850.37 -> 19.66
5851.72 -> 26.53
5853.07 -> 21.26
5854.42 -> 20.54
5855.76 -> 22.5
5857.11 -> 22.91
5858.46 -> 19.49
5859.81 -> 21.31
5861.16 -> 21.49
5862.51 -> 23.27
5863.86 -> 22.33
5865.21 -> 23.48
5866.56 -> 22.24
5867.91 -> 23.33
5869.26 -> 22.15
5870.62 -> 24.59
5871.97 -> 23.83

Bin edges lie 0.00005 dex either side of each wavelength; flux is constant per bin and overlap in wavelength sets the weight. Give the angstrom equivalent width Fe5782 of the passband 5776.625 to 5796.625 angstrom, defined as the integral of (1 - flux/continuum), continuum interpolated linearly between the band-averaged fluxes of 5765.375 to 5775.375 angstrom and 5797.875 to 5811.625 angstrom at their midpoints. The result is 0.9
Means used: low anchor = 24.2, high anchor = 22.8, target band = 22.5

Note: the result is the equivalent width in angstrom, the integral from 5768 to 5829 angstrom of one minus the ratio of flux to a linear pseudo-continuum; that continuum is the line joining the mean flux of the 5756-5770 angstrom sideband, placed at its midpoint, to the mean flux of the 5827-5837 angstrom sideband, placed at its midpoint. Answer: 2.98 angstrom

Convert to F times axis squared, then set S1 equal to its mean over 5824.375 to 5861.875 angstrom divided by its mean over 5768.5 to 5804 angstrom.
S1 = 1.0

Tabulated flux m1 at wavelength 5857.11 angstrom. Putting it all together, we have 22.91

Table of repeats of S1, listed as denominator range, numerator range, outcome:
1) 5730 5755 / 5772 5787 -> 0.92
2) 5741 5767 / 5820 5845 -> 1.06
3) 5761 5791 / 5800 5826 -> 1.03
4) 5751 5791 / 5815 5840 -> 1.07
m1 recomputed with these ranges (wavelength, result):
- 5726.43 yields 24.47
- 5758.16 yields 23.86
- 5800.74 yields 24.1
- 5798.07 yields 26.38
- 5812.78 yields 30.11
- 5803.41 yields 21.51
